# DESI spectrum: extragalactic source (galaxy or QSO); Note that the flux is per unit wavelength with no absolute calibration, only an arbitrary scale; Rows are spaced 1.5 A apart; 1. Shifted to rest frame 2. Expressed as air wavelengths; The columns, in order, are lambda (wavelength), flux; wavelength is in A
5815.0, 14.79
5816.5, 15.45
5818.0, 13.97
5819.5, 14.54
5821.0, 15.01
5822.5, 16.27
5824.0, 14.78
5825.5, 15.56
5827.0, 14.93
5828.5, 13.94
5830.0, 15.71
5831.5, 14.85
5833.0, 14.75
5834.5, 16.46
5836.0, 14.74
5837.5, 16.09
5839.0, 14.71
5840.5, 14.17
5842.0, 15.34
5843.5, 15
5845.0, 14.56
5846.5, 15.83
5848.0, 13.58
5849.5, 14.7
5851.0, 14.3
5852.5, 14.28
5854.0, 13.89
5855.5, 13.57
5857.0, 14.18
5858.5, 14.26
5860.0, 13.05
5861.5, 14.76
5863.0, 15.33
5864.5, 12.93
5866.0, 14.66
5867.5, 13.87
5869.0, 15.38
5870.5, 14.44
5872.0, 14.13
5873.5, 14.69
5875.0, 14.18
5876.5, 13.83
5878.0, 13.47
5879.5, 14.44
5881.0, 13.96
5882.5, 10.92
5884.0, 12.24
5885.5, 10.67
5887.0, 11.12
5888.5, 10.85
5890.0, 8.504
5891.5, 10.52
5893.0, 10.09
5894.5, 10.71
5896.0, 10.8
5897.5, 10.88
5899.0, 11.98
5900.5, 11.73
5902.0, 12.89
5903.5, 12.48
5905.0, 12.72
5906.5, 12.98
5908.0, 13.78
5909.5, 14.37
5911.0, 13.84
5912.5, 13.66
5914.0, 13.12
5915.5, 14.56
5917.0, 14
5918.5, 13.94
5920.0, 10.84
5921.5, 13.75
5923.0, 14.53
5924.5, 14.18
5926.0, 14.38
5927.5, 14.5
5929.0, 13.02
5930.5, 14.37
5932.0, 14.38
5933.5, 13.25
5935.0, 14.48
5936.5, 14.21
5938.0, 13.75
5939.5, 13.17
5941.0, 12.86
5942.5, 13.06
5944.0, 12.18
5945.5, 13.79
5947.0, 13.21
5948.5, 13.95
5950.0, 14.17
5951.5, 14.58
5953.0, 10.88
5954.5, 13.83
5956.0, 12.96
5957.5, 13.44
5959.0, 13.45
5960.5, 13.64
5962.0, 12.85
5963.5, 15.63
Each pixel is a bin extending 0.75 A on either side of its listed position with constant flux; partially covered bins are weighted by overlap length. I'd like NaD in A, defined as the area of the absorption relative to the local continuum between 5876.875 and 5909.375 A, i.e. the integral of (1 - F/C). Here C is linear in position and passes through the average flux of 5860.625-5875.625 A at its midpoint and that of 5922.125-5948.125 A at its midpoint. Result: 5.3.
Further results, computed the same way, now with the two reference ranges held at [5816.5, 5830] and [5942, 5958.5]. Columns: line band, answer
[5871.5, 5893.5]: 3.01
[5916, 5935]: -0.27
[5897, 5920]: 1.25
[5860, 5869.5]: 0.04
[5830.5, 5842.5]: -0.30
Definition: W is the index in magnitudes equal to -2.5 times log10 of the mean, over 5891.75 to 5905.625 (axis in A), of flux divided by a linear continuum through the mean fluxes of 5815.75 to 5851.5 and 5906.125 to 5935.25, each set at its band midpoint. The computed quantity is 0.22 mag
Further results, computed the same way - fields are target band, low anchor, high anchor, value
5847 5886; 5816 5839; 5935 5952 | 0.06 mag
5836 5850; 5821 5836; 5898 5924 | 0.00 mag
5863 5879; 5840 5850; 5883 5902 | -0.13 mag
